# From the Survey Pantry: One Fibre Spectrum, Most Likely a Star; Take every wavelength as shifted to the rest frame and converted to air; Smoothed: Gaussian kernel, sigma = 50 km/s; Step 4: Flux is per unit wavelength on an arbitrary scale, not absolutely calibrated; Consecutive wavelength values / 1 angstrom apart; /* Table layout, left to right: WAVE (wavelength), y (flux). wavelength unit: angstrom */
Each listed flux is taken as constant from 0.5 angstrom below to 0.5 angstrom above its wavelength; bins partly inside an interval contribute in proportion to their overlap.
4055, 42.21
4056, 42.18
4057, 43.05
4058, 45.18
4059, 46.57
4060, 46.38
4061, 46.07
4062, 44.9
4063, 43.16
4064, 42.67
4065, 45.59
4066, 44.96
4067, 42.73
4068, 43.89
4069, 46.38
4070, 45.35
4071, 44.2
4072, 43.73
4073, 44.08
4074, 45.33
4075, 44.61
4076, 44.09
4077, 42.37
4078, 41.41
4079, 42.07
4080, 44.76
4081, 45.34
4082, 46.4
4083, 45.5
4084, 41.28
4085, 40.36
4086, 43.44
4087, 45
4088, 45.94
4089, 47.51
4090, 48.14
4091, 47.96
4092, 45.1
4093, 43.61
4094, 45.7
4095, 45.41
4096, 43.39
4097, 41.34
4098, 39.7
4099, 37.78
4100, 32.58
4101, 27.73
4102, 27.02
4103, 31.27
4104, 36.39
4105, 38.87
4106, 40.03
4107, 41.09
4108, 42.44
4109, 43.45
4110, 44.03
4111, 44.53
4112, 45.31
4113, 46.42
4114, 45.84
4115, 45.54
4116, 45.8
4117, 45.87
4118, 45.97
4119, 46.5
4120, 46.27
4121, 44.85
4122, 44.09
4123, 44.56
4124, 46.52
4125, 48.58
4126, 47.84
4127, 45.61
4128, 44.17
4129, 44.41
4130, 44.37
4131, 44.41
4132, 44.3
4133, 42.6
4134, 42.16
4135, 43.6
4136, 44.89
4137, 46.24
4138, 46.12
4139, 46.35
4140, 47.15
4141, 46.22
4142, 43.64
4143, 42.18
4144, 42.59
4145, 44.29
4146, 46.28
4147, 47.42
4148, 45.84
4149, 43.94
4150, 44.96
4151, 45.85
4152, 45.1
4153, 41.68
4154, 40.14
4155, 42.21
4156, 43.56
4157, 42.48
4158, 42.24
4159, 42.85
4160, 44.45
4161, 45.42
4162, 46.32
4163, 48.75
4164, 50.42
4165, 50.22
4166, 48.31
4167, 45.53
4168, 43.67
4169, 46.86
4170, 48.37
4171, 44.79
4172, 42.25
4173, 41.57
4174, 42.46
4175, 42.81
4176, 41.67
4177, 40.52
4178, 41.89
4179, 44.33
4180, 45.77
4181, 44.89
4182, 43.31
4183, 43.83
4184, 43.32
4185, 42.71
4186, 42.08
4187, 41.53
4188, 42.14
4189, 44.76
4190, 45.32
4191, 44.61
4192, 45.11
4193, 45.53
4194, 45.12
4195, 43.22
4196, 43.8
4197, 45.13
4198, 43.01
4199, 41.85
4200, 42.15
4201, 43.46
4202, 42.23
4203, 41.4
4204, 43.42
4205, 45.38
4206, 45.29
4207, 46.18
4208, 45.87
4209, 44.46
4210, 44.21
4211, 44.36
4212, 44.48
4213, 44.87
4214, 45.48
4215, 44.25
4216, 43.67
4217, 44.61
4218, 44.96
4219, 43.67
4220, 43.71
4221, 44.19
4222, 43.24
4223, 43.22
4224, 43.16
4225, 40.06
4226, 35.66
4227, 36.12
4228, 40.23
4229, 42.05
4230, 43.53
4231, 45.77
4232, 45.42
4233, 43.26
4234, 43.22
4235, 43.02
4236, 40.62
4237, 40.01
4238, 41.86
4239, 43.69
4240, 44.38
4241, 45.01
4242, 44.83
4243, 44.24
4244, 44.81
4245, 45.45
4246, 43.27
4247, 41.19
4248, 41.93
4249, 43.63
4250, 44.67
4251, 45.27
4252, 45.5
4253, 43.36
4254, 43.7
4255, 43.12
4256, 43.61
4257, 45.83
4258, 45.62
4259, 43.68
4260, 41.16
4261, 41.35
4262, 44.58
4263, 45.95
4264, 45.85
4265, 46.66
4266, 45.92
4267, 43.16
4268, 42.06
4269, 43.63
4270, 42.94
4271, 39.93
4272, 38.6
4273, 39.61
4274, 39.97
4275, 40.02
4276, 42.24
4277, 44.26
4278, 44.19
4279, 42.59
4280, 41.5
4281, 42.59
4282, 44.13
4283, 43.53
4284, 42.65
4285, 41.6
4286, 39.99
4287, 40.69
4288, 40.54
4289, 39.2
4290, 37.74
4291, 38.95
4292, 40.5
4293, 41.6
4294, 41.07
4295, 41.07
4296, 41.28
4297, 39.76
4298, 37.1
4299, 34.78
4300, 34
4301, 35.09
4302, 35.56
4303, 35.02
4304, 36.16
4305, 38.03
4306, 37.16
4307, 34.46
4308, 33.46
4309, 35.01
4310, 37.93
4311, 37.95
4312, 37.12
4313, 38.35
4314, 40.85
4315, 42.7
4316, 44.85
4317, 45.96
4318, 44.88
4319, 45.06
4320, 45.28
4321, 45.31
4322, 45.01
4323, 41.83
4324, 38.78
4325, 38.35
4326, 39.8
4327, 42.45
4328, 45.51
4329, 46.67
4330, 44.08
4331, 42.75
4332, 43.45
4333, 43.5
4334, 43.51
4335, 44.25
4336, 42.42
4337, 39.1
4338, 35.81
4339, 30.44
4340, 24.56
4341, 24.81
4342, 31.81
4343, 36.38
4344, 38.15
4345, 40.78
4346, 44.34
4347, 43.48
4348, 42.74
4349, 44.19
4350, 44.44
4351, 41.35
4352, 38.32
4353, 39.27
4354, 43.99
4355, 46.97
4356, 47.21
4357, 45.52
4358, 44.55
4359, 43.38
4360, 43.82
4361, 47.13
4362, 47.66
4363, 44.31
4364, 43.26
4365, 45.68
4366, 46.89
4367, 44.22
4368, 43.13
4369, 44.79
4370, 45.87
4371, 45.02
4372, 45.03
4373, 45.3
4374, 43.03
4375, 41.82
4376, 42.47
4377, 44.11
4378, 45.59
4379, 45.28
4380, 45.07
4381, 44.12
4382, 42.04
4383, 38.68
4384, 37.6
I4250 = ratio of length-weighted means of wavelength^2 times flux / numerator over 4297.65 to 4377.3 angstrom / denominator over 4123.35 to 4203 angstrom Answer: 1.0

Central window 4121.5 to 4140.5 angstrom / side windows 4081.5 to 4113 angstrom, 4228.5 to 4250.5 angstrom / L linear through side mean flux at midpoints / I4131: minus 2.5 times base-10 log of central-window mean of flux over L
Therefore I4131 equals -0.08 mag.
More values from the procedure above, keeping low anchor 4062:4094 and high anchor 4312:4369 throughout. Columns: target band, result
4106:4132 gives -0.023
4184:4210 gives -0.012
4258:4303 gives 0.036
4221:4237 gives 0.029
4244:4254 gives -0.025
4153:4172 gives -0.037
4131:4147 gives -0.019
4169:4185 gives 0.000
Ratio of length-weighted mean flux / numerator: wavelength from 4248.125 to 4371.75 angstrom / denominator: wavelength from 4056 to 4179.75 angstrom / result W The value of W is 0.9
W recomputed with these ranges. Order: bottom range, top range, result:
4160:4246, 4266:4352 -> 0.92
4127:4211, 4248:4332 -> 0.94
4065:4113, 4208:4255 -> 1.02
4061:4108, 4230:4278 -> 1.02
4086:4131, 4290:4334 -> 0.93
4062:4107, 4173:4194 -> 1.02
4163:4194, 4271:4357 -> 0.91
